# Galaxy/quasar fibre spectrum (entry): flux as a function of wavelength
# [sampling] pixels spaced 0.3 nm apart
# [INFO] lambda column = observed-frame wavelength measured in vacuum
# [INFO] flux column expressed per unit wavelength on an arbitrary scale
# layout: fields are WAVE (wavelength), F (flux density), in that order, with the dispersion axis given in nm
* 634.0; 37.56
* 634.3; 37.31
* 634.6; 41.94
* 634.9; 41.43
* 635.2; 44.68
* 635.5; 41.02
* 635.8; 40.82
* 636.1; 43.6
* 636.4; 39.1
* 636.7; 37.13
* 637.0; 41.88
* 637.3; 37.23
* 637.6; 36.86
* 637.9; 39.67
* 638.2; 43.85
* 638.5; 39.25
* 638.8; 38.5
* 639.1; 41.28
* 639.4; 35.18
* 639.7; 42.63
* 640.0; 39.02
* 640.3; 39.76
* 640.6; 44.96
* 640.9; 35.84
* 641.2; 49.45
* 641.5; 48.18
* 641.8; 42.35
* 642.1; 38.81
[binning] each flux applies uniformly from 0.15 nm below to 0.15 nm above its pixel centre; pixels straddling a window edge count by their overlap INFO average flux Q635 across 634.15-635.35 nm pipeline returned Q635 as 41.3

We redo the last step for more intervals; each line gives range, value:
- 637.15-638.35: 39.4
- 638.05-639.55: 39.6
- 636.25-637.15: 39.4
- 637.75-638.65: 40.9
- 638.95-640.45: 39.6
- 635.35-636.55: 41.1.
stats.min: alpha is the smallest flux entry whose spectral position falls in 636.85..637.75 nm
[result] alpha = 36.86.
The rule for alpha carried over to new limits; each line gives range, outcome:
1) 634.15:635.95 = 37.31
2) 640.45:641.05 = 35.84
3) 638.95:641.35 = 35.18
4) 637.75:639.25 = 38.5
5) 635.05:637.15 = 37.13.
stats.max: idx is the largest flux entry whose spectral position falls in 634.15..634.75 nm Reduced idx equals 41.94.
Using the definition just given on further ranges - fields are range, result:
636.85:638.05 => 41.88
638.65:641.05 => 44.96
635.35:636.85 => 43.6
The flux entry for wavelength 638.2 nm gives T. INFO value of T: 43.85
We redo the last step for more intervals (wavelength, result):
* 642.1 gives 38.81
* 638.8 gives 38.5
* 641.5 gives 48.18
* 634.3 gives 37.31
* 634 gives 37.56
